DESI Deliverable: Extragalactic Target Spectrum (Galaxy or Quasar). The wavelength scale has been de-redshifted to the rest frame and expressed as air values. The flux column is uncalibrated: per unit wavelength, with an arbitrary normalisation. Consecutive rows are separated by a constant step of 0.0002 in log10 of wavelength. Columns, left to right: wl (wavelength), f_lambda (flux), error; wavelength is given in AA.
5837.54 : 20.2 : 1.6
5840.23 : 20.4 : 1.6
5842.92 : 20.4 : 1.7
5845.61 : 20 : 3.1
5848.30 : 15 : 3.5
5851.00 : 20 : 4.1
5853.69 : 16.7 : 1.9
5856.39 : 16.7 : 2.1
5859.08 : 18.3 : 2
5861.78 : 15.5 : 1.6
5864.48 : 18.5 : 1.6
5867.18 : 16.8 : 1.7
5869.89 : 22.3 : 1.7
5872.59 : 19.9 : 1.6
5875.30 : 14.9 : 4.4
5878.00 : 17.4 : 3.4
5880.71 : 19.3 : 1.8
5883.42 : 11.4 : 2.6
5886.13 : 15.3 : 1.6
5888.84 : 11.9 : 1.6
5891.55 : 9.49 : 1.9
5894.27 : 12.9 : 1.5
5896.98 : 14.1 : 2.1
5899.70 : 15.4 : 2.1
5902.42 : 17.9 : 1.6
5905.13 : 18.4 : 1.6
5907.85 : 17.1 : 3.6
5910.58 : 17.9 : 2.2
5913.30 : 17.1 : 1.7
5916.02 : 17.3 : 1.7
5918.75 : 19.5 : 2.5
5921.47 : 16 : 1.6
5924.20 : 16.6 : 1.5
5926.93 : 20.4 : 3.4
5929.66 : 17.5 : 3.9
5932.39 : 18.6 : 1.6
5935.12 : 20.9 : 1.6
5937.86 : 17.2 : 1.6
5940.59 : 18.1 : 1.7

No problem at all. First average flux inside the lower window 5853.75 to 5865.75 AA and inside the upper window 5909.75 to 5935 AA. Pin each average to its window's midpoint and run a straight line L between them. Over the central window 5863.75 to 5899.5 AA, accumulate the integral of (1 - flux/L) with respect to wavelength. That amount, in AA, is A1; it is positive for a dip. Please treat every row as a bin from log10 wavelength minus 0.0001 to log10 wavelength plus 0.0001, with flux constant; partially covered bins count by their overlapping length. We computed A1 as 3.7 AA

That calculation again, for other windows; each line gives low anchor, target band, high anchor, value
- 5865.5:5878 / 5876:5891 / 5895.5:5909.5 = 2.51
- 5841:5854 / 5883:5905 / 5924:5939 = 5.61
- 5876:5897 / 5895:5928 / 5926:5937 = -0.62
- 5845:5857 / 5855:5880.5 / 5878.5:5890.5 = -2.93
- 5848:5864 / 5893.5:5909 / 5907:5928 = 1.34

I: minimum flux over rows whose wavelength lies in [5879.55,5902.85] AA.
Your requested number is 9.49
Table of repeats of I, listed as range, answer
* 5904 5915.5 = 17.1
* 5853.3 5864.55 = 15.5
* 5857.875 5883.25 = 14.9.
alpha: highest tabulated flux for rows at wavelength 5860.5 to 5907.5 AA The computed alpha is 22.3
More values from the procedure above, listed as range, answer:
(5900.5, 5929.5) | 20.4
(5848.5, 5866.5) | 20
